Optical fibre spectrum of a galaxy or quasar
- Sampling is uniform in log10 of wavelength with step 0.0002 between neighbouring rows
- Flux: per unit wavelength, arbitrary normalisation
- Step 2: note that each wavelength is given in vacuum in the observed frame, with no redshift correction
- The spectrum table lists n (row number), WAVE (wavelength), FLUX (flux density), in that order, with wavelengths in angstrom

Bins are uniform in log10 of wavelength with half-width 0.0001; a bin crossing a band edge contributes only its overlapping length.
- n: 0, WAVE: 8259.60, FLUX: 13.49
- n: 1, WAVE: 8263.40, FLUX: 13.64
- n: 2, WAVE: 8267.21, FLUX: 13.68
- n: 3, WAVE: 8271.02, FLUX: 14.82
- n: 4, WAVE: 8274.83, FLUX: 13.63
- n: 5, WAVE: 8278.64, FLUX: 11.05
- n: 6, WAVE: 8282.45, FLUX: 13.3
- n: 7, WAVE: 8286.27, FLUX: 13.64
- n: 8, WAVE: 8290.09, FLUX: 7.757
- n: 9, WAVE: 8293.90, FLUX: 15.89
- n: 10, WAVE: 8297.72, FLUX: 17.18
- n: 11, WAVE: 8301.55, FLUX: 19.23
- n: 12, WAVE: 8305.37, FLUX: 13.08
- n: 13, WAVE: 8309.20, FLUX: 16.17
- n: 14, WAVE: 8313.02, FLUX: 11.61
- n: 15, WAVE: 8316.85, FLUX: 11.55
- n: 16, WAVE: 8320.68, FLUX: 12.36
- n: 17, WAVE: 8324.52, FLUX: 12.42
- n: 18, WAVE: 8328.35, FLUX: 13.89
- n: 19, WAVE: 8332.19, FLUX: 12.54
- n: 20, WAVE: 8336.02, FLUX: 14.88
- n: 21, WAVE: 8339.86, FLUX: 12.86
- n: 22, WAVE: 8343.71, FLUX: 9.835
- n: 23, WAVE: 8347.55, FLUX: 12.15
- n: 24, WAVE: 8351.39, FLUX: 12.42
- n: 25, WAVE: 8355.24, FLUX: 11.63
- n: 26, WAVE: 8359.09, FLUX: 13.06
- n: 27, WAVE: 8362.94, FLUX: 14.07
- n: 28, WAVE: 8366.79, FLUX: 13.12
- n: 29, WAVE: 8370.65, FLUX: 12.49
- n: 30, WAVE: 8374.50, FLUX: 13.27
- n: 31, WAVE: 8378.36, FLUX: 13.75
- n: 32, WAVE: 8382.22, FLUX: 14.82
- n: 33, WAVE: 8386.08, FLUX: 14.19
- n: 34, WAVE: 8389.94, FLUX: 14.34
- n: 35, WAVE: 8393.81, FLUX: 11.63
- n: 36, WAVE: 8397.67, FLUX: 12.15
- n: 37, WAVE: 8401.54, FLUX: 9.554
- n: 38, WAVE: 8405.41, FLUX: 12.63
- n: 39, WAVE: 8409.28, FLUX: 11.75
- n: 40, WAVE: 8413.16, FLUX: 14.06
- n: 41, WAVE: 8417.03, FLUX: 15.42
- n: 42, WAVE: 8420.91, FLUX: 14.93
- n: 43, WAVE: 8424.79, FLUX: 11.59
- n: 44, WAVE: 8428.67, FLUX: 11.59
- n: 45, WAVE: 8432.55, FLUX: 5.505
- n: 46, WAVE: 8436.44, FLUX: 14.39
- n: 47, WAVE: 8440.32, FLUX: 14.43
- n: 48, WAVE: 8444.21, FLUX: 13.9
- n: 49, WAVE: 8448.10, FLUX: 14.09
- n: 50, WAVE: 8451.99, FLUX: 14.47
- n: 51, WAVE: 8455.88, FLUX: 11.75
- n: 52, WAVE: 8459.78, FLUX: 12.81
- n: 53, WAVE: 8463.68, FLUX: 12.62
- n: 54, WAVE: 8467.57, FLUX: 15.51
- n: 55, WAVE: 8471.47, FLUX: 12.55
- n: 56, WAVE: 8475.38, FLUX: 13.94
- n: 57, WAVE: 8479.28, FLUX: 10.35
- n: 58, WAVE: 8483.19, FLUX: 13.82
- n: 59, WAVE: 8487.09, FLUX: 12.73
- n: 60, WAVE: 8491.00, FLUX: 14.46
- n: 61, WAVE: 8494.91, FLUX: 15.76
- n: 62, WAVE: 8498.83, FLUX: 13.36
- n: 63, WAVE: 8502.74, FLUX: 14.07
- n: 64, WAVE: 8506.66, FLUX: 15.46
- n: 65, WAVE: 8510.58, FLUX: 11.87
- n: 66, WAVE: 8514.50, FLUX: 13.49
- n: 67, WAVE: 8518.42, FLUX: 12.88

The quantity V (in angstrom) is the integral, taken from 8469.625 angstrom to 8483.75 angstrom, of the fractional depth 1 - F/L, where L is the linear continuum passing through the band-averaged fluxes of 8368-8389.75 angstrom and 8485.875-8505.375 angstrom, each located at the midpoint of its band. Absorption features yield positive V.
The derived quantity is 1.6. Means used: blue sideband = 13.7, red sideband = 14.2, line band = 12.5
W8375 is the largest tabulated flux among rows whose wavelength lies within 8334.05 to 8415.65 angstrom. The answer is 14.88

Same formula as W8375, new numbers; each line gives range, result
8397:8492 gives 15.51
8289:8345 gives 19.23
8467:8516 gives 15.76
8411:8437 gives 15.42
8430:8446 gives 14.43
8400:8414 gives 14.06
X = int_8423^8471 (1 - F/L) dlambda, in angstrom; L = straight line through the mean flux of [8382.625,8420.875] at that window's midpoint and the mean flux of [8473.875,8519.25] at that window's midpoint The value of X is 2.0 angstrom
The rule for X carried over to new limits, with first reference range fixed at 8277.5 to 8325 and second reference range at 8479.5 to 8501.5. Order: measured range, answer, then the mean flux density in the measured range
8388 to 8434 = 5.0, 12.2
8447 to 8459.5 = 0.4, 13.3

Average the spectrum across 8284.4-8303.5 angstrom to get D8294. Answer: 14.7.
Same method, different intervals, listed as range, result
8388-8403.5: 11.9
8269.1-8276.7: 14.2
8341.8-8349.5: 11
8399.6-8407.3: 11.1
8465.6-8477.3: 14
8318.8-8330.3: 12.9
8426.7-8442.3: 11.5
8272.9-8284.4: 12.7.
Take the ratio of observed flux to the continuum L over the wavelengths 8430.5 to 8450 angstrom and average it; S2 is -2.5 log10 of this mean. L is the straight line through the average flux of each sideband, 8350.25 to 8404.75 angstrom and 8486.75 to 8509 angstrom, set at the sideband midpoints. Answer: 0.10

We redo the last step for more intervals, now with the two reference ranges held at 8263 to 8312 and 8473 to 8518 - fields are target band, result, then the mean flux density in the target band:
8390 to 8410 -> 0.17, 11.8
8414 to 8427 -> -0.02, 13.9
